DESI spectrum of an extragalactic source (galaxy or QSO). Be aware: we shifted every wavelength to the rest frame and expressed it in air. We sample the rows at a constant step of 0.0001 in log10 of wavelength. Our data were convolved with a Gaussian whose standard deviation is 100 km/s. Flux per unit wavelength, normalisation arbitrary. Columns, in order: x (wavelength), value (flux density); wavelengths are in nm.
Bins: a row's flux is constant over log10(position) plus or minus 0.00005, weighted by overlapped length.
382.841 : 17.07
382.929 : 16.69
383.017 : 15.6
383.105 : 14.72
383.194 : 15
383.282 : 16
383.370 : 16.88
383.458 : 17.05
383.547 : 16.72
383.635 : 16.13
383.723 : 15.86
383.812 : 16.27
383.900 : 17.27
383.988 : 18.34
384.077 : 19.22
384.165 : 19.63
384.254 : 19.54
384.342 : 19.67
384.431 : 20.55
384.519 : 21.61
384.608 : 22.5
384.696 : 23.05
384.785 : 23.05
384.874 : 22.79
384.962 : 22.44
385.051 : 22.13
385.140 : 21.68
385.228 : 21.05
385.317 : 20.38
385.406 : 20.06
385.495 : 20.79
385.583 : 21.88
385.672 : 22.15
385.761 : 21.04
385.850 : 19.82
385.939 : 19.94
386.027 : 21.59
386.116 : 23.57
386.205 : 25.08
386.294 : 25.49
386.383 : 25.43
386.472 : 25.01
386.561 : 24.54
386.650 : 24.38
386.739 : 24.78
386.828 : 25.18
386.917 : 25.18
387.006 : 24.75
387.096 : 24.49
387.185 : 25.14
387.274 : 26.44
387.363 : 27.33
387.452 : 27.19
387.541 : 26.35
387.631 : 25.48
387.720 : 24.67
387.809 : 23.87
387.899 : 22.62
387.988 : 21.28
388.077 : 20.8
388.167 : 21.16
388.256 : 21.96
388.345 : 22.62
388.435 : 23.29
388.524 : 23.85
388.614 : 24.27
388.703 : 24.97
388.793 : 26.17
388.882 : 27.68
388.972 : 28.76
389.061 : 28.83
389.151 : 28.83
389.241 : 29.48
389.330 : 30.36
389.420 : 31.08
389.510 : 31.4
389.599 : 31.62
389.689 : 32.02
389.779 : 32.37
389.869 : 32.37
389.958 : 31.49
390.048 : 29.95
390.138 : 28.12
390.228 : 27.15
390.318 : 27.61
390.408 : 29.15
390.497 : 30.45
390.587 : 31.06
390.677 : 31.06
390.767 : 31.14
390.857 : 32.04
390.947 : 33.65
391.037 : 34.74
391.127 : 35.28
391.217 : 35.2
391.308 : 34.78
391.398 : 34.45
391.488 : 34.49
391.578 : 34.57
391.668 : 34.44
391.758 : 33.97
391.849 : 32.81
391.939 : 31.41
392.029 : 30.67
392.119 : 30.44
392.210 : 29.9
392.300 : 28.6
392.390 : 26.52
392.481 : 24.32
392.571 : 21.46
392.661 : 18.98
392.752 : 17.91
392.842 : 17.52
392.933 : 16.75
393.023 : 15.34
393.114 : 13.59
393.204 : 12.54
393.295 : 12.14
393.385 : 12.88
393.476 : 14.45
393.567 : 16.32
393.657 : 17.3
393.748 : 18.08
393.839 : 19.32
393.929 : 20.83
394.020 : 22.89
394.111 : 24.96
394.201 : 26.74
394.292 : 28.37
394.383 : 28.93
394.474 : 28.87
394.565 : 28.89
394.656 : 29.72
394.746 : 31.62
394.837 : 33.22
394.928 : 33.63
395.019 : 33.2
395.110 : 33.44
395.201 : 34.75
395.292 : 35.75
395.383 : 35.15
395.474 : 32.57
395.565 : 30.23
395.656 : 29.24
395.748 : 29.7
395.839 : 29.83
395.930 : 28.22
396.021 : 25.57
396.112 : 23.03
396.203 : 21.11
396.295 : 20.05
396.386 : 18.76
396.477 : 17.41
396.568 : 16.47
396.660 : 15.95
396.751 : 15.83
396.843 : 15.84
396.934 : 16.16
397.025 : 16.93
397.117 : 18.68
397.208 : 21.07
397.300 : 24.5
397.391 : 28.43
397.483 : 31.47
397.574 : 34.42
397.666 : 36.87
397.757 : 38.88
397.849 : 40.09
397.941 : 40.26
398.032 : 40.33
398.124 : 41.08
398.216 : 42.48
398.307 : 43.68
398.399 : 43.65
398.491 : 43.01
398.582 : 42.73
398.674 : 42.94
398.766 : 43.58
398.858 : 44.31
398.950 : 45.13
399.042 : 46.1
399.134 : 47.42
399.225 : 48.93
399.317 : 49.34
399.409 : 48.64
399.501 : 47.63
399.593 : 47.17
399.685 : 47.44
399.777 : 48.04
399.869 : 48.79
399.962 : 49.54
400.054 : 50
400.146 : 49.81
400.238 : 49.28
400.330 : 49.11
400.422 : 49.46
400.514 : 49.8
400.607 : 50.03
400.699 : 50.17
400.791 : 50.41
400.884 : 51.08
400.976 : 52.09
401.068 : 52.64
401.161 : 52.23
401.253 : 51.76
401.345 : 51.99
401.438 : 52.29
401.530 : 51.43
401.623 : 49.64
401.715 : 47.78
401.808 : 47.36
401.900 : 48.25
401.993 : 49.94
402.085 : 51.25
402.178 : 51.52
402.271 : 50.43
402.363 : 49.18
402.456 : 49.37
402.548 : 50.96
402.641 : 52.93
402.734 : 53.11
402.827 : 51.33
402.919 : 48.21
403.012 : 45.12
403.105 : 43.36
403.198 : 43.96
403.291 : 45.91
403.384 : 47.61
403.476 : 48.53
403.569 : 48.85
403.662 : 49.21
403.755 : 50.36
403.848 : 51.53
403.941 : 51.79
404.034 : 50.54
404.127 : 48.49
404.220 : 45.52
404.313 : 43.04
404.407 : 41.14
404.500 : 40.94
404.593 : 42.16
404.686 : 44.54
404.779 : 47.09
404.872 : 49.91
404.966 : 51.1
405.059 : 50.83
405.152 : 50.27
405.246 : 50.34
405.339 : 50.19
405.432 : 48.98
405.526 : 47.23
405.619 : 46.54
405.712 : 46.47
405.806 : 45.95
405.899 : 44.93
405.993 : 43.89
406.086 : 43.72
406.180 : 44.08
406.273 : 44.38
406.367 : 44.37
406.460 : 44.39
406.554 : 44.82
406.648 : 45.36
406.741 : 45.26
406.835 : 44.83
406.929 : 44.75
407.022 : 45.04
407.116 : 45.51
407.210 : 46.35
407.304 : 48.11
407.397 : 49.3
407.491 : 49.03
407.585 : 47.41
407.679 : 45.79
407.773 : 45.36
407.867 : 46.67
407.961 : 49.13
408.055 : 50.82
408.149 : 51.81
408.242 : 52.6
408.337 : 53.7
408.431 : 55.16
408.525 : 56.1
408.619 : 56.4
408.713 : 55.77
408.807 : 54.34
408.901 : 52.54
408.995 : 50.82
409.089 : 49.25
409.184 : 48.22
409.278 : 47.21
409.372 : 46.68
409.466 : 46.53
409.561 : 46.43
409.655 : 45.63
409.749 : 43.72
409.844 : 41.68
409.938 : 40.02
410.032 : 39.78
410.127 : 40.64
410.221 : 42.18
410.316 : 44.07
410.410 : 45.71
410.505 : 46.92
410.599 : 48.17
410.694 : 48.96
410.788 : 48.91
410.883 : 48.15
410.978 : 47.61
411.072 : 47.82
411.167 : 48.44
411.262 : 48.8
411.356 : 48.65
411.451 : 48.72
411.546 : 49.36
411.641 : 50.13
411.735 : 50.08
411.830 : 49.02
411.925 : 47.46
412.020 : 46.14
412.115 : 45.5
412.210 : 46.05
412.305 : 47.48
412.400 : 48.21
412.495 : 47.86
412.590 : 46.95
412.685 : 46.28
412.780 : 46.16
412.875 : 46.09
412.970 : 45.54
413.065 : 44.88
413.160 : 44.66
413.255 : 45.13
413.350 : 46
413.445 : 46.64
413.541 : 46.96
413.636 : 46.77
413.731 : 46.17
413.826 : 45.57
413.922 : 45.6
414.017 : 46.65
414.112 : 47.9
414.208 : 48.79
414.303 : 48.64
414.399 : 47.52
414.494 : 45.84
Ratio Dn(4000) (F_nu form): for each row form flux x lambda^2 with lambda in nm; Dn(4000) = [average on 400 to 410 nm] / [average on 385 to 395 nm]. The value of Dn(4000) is 2.02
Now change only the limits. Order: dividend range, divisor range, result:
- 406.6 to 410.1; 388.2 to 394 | 1.97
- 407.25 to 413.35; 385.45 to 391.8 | 1.94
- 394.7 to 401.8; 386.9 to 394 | 1.53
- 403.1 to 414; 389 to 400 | 1.66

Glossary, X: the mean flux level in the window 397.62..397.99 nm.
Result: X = 39.1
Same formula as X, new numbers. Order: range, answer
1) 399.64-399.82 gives 47.7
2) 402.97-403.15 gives 44.2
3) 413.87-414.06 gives 46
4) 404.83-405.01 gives 50.3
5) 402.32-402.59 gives 49.9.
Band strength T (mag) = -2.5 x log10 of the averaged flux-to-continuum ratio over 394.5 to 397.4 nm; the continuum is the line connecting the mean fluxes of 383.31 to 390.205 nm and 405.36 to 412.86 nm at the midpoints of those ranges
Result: 0.28 mag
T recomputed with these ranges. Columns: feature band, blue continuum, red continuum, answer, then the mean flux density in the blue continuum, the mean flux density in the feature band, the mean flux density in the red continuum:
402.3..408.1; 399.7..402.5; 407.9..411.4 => 0.047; 50.1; 47.2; 48.4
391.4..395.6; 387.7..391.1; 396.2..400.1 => 0.220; 28.1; 26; 36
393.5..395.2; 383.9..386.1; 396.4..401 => 0.261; 21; 26.5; 39.5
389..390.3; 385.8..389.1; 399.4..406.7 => -0.093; 24.4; 30.3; 48.3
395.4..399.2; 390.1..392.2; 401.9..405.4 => 0.272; 32.1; 31.5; 48.4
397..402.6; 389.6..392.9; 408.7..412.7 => -0.194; 30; 45.1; 47.2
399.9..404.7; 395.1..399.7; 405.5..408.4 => -0.216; 33.5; 49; 46.7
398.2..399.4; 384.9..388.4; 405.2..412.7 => -0.229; 23.3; 45.1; 47.5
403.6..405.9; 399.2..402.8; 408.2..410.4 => 0.035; 50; 47.6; 48.2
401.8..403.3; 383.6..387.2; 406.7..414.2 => -0.239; 21.8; 49.1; 47.5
